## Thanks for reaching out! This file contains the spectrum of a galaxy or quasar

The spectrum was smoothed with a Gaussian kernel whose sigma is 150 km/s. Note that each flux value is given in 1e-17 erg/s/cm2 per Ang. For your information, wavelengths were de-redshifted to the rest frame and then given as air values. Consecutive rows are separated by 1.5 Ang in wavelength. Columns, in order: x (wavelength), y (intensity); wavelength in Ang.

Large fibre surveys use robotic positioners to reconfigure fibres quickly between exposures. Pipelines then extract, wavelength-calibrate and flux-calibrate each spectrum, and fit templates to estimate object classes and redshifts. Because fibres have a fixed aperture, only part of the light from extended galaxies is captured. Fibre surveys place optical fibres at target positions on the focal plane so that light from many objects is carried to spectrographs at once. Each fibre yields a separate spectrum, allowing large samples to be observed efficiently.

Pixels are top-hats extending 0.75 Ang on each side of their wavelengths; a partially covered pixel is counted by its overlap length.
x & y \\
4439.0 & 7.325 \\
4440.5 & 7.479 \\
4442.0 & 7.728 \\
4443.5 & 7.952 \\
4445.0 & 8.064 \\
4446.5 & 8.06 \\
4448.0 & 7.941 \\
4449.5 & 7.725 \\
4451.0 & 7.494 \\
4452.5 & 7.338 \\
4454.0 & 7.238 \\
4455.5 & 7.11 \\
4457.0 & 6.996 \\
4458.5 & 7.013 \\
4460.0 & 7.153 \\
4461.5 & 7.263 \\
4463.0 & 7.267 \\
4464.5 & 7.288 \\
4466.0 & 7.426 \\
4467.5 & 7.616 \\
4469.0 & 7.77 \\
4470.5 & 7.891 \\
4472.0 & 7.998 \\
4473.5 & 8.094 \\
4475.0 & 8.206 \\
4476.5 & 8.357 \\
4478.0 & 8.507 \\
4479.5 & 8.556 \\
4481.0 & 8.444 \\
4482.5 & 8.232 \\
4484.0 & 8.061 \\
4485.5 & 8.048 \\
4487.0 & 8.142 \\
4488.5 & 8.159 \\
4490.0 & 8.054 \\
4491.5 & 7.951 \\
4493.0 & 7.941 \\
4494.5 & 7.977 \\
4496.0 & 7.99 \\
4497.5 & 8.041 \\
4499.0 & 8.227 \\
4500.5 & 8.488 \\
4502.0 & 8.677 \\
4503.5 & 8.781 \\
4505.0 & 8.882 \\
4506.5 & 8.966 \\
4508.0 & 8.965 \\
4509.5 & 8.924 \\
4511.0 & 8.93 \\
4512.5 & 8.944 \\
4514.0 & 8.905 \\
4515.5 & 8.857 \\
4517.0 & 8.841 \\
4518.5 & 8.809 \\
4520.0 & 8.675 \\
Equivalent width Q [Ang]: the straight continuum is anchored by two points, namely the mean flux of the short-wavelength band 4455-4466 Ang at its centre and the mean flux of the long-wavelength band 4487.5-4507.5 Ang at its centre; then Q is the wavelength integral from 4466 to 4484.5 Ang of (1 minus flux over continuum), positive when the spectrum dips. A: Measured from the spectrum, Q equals -1.2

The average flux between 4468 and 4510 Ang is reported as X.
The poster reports 8.29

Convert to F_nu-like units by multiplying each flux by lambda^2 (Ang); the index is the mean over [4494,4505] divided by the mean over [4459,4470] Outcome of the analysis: 1.15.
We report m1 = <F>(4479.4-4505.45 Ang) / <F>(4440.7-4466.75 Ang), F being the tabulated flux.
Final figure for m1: 1.10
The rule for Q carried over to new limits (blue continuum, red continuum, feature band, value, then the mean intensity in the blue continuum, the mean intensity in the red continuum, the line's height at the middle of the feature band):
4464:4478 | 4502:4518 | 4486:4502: 0.7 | 7.89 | 8.89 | 8.48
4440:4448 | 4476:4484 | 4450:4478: 2.1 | 7.88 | 8.39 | 8.16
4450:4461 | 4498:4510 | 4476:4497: 0.0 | 7.21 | 8.72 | 8.17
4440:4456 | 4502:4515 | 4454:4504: 2.3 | 7.66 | 8.9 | 8.29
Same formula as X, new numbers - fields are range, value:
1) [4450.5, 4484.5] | 7.71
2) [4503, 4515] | 8.91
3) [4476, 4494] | 8.2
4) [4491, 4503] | 8.18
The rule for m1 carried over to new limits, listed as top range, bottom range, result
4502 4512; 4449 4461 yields 1.23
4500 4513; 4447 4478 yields 1.17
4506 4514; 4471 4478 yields 1.09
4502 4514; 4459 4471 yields 1.20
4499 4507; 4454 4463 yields 1.22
